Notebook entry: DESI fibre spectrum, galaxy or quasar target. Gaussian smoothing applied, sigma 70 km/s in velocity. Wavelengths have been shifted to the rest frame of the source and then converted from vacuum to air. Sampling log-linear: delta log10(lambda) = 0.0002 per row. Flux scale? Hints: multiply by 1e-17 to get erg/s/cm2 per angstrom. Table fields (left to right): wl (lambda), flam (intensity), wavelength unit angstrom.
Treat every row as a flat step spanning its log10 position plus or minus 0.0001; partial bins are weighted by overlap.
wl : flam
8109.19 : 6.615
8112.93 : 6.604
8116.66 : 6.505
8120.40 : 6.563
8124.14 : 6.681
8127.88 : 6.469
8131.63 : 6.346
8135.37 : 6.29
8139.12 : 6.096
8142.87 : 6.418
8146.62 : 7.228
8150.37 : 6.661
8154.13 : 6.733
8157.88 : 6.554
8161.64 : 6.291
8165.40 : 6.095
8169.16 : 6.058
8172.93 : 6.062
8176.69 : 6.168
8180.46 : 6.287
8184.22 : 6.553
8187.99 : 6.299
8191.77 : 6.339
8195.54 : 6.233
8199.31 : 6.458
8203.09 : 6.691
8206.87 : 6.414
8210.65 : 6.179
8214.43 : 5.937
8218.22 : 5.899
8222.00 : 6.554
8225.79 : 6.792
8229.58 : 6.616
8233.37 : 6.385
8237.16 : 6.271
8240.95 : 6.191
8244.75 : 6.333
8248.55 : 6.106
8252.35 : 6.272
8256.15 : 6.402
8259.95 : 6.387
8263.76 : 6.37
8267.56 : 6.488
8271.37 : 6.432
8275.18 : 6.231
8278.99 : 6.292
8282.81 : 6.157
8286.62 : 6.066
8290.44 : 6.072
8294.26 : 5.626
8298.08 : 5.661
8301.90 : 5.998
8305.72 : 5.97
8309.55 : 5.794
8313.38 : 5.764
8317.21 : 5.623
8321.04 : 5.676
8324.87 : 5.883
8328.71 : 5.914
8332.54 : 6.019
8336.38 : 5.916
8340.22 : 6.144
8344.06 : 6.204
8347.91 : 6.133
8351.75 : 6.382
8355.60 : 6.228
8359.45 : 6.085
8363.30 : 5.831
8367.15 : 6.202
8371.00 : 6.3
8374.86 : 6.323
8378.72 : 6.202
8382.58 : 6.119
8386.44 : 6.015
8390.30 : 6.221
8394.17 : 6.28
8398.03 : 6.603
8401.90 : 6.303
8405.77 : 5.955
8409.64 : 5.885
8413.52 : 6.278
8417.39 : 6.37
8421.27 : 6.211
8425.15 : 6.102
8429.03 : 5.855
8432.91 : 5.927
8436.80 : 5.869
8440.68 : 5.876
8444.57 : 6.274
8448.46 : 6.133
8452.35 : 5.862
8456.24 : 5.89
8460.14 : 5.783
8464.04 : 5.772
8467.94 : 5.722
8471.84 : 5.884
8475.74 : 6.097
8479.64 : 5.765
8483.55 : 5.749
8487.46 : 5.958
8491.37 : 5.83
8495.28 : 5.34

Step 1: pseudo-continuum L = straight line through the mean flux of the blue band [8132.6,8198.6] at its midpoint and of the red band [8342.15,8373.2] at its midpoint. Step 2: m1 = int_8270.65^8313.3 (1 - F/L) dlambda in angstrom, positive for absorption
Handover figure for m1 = 1.6 angstrom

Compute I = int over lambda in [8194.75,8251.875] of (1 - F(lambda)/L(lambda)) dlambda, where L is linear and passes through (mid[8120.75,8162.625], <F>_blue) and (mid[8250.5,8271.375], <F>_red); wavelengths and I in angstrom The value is 0.9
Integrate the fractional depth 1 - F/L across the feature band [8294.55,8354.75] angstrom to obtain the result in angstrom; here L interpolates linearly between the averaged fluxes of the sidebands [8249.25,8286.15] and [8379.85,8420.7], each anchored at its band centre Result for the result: 3.20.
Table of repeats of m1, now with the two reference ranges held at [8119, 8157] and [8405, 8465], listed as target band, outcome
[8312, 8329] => 1.2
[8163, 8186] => 1.0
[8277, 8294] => 0.5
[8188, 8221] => 0.8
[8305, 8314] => 0.6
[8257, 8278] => -0.2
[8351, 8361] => -0.1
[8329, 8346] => 0.4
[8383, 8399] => -0.4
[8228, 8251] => 0.2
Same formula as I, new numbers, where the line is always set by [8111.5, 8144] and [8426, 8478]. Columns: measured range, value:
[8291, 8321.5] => 1.8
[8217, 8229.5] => -0.4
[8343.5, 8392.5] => -0.9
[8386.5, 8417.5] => -1.1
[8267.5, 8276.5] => -0.2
